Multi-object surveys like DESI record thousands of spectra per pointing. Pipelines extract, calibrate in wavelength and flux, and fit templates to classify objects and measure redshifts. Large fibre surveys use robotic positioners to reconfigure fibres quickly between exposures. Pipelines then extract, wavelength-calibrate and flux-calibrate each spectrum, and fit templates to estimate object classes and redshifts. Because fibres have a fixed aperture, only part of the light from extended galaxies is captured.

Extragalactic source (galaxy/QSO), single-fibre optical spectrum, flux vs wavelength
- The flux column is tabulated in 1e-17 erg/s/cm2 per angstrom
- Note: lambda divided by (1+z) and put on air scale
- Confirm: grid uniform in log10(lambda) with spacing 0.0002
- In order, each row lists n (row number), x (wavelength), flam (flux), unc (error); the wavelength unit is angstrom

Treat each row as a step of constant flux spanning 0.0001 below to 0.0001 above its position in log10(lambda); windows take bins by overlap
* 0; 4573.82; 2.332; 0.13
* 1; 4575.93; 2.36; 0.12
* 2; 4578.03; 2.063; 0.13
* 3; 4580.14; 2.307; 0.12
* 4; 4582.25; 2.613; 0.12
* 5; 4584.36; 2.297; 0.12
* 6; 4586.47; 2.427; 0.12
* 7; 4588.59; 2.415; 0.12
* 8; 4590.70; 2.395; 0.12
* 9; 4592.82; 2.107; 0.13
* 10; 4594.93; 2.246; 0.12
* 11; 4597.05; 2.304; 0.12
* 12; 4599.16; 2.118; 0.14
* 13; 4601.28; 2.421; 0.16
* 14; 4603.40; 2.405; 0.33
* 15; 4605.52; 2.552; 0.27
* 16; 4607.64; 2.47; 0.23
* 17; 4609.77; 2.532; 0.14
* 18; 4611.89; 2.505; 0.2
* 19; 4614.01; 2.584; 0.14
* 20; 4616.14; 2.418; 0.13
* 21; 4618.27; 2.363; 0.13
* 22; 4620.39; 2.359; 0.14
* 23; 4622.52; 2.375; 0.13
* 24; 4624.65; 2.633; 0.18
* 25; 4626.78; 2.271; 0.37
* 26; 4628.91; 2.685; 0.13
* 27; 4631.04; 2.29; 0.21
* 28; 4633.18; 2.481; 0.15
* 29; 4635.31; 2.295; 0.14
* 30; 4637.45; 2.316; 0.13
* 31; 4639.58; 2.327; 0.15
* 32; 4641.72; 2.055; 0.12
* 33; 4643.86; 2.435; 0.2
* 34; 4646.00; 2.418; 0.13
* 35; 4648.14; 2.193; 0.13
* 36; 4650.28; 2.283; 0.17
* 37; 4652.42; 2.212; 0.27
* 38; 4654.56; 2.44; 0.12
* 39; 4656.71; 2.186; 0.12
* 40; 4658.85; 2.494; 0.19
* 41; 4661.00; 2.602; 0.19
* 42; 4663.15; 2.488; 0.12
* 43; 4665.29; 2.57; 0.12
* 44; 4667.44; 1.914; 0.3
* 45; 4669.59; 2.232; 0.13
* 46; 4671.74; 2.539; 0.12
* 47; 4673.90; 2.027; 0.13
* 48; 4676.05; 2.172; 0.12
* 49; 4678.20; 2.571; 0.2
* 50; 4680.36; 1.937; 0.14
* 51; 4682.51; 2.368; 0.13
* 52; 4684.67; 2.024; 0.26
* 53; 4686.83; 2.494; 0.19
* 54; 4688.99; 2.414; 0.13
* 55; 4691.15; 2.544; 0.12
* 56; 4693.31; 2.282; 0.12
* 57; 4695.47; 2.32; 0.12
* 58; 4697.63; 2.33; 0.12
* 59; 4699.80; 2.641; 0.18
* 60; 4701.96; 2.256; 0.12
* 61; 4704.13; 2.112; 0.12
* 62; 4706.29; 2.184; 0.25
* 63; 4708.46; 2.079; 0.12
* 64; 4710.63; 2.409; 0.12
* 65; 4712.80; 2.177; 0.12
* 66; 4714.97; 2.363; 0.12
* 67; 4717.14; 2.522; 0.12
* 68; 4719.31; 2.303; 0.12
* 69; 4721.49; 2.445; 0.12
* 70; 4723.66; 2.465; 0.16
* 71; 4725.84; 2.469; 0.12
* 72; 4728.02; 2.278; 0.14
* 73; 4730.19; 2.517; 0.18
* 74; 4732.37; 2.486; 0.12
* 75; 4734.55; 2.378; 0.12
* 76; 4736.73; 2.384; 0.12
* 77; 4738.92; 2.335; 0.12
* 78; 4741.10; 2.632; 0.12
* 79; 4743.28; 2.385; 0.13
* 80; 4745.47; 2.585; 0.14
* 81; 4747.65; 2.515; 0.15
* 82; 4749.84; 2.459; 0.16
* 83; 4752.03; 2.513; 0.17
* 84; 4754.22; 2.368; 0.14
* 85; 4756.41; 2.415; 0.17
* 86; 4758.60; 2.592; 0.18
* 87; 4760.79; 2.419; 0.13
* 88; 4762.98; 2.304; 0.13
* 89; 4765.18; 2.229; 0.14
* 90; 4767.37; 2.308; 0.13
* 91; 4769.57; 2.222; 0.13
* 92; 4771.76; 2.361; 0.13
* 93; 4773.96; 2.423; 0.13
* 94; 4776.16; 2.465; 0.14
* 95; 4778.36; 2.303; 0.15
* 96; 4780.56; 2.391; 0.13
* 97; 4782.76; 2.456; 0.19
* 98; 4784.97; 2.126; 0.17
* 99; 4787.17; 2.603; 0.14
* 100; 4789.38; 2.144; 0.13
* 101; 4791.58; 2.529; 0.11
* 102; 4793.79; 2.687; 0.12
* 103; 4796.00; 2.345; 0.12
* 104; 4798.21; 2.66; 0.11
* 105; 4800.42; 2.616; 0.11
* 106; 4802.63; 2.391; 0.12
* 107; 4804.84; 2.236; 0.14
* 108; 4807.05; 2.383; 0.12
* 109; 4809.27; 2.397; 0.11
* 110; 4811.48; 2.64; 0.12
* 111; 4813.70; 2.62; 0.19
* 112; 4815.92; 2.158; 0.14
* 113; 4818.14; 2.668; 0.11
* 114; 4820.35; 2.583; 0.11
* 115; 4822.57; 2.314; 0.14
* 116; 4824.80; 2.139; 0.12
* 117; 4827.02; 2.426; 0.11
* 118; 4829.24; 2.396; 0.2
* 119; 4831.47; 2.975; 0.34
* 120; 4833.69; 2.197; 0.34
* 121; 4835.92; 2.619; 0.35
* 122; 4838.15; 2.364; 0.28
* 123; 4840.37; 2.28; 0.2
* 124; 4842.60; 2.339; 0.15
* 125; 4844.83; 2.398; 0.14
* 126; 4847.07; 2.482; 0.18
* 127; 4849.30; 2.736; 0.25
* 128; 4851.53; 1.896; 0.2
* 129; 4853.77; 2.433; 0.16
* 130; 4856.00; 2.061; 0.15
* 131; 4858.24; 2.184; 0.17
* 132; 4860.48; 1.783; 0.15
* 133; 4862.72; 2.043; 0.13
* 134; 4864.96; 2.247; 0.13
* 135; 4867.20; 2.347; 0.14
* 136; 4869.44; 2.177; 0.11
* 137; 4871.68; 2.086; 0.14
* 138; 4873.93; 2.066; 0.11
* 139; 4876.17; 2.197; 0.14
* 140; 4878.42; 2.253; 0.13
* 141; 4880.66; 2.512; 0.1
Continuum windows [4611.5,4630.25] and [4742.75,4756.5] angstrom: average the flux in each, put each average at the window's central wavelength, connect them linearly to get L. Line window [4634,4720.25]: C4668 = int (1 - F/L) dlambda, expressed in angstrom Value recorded 5.30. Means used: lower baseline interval 2.46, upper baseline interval 2.47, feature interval 2.31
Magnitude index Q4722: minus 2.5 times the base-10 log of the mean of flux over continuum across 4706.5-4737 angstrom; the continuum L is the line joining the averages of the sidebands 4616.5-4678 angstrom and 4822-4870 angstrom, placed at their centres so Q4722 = -0.02 mag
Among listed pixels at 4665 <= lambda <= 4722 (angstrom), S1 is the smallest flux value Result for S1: 1.914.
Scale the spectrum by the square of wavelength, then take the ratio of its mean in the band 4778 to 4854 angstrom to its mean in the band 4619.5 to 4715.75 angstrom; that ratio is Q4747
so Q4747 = 1.11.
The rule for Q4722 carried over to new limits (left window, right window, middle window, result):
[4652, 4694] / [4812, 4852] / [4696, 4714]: 0.034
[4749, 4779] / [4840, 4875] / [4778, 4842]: -0.061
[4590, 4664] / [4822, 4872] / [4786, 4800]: -0.080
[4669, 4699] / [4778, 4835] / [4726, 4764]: -0.033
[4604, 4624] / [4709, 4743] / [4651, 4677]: 0.052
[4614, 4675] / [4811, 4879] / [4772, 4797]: -0.033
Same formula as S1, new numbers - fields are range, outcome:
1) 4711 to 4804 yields 2.126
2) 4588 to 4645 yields 2.055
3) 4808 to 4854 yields 1.896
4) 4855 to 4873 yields 1.783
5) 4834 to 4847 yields 2.28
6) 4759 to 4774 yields 2.222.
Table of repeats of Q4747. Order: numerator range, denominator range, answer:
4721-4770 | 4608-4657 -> 1.07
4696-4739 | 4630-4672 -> 1.04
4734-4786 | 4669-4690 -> 1.09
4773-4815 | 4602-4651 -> 1.09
